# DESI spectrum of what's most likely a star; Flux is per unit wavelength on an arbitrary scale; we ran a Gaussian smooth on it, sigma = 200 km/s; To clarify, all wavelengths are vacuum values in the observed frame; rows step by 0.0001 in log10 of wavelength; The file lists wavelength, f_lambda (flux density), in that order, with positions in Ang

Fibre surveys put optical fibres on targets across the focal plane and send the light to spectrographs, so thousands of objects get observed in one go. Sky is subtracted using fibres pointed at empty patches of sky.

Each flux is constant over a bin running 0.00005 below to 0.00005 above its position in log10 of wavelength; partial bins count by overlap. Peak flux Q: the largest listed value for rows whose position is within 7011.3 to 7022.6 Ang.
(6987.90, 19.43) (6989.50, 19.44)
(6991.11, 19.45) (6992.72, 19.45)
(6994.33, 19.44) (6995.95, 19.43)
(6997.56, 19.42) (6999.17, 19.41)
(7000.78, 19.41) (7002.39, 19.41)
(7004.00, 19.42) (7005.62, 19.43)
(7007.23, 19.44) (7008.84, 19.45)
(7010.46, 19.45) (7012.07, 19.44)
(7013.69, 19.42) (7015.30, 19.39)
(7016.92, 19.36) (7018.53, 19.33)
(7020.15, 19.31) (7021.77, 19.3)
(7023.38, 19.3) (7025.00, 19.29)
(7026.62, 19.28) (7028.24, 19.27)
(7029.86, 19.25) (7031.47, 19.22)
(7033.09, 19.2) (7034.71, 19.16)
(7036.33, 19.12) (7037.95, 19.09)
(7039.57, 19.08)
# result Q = 19.44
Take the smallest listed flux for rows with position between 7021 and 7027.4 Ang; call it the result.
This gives 19.28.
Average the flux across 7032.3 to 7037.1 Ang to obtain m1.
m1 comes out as 19.2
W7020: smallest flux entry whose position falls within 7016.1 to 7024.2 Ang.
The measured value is 19.3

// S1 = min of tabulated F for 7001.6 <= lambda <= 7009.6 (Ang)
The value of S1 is 19.41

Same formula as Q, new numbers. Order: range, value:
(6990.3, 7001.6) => 19.45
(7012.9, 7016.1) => 19.42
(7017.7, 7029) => 19.33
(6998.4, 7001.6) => 19.41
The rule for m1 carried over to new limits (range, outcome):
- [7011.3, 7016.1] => 19.4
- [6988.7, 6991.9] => 19.5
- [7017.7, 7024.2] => 19.3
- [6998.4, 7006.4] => 19.4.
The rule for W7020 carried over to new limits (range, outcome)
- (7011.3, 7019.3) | 19.33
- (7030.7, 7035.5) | 19.16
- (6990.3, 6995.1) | 19.44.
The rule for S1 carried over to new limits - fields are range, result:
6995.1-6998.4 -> 19.42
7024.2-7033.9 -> 19.2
